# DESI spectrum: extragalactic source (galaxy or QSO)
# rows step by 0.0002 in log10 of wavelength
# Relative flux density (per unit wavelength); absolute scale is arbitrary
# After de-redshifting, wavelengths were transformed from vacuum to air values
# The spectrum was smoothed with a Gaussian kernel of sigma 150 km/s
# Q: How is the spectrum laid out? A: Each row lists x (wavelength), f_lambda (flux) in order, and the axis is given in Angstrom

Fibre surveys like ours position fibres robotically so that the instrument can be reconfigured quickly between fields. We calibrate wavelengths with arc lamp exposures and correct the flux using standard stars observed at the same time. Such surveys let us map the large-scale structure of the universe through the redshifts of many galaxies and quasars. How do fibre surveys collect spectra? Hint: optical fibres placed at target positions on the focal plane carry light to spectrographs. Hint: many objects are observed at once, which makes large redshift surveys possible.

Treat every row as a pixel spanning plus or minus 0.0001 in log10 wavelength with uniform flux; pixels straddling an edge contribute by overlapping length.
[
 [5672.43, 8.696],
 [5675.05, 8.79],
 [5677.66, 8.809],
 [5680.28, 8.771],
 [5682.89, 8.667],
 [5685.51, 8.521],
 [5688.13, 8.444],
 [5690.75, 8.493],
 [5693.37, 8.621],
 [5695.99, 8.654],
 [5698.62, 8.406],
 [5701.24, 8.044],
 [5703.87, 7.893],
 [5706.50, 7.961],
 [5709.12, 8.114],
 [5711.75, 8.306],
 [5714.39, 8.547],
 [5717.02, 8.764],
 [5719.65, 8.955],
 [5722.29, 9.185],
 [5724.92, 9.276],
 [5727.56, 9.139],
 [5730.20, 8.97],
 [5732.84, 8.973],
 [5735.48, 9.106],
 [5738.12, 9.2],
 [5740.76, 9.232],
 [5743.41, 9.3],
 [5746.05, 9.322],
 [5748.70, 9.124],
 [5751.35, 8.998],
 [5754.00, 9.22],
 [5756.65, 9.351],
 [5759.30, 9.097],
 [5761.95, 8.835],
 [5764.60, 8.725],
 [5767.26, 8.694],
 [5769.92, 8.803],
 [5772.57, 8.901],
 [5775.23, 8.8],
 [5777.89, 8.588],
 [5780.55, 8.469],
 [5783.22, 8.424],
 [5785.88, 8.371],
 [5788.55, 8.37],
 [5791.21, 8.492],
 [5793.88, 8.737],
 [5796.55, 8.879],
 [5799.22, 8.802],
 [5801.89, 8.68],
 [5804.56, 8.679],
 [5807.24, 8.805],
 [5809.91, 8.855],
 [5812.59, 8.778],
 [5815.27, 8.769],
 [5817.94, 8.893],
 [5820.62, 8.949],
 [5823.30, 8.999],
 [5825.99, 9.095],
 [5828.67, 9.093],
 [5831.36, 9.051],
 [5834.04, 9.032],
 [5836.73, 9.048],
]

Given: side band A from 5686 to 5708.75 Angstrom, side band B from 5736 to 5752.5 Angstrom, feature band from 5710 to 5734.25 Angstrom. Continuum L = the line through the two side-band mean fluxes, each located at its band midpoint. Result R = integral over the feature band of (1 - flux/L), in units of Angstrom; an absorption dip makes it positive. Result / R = -0.3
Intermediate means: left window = 8.31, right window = 9.19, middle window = 8.89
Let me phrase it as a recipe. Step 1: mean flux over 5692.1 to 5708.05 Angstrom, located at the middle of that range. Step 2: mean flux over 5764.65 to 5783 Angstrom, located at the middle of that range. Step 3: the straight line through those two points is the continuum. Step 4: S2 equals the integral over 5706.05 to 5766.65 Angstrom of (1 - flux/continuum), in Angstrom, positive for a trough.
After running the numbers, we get -3.4 Angstrom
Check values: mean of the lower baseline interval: 8.26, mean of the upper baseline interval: 8.69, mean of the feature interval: 8.96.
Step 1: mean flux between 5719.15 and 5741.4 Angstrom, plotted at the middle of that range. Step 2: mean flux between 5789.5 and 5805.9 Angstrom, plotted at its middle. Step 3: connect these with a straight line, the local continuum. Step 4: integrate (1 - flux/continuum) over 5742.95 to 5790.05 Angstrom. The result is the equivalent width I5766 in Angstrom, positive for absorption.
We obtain 0.3 Angstrom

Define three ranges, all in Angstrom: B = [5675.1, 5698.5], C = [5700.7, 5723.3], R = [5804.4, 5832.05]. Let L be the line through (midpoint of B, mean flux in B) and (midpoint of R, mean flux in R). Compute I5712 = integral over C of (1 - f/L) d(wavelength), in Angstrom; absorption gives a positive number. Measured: 0.7 Angstrom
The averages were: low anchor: 8.62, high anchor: 8.91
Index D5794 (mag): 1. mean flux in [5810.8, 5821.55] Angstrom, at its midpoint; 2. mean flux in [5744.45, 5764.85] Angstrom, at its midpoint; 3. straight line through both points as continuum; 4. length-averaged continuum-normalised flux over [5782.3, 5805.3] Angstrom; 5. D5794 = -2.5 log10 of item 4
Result 0.04 mag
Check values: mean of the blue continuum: 9.11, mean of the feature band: 8.61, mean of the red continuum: 8.85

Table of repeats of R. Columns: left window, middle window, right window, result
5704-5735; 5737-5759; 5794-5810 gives -1.2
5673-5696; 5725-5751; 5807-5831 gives -1.2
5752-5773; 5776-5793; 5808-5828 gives 0.9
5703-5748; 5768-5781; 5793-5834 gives 0.2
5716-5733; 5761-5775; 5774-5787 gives -0.2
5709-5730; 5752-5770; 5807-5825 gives -0.3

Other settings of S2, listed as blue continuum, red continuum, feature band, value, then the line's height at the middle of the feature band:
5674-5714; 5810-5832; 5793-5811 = 0.2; 8.87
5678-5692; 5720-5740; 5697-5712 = 1.2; 8.82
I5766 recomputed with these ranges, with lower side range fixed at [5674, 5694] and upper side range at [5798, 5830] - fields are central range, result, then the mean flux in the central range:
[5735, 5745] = -0.55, 9.23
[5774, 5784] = 0.26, 8.57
